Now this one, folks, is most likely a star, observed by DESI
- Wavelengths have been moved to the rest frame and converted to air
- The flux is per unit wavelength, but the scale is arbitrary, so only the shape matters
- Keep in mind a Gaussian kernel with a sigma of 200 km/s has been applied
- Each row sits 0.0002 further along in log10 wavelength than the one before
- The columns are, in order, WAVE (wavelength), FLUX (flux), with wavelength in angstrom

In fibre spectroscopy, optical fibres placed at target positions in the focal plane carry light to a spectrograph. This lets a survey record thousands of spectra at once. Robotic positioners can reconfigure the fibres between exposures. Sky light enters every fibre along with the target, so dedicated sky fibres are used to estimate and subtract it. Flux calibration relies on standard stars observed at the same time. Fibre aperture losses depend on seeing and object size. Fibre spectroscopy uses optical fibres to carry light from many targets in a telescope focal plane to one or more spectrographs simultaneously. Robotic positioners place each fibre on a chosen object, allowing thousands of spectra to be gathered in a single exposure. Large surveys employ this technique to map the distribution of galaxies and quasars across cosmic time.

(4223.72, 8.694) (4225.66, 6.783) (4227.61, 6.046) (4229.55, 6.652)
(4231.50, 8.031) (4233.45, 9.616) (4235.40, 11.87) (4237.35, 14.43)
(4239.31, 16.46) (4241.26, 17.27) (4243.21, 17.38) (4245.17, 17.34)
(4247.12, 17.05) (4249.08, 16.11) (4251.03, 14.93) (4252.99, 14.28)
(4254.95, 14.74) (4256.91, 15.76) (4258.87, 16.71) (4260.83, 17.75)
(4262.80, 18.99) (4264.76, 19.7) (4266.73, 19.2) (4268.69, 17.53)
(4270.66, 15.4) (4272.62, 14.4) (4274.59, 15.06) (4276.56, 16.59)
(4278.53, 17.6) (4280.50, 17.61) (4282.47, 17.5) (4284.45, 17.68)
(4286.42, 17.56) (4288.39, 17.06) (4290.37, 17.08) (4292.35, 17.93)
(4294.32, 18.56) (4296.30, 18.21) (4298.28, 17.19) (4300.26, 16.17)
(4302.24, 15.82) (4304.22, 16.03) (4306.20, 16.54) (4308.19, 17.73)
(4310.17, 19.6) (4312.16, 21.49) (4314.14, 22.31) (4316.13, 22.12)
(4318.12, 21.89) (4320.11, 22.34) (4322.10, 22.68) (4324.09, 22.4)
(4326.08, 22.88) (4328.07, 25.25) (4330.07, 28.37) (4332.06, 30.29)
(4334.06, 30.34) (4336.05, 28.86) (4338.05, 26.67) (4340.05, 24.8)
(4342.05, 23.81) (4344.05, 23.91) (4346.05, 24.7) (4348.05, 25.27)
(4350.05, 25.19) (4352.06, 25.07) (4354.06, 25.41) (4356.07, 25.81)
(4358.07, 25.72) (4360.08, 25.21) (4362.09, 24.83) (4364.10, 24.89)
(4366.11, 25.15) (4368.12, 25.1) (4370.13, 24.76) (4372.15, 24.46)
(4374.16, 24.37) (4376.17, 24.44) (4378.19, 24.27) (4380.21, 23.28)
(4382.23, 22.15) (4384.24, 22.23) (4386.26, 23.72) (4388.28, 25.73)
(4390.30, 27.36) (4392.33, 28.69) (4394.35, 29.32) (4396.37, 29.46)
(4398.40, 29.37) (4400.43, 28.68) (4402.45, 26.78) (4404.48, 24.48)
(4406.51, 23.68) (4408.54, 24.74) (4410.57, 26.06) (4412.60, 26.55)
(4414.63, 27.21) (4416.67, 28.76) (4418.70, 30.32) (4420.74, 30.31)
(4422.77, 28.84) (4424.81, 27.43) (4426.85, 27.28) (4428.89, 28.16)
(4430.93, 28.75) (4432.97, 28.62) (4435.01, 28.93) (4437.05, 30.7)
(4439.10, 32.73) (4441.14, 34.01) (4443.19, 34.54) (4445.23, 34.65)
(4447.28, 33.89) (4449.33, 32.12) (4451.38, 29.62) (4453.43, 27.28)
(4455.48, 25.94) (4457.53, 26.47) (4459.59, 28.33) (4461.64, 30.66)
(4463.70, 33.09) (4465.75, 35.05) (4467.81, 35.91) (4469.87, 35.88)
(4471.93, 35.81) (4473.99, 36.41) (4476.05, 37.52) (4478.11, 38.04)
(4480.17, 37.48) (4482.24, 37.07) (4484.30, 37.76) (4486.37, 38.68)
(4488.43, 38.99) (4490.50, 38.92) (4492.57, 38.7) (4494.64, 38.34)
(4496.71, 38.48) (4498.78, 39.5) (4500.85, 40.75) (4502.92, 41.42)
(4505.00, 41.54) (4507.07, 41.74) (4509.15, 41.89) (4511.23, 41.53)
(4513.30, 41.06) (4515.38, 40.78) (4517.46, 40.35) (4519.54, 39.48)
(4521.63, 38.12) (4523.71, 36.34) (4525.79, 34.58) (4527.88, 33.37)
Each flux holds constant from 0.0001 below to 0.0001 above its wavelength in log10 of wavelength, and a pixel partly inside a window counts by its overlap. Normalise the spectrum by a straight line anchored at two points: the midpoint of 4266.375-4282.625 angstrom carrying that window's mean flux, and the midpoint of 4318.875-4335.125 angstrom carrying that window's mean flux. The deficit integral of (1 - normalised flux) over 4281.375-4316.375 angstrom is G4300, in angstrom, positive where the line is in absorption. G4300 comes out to 4.5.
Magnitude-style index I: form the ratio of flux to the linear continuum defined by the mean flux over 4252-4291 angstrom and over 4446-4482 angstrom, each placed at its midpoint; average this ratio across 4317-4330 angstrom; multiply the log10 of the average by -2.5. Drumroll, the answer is -0.10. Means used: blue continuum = 16.9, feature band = 23.3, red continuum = 33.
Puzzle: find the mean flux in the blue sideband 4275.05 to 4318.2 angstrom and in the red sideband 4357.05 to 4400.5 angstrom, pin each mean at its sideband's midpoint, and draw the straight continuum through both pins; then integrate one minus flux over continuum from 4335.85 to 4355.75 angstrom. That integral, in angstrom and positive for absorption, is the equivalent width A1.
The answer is -2.4 angstrom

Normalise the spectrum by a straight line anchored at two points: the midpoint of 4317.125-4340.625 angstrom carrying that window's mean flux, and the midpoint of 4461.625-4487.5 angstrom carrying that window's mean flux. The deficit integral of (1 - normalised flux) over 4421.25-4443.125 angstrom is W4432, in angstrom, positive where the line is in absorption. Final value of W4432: 2.3 angstrom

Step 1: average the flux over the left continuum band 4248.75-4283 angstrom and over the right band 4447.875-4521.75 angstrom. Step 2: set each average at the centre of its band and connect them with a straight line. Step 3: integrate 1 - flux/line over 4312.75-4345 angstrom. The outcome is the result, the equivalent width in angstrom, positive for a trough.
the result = -3.5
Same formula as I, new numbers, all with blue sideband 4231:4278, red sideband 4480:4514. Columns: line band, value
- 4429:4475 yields 0.115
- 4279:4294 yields 0.083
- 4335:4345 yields -0.063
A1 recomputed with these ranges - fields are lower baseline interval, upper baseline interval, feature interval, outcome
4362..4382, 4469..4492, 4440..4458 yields 1.4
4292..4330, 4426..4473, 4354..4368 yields -0.7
